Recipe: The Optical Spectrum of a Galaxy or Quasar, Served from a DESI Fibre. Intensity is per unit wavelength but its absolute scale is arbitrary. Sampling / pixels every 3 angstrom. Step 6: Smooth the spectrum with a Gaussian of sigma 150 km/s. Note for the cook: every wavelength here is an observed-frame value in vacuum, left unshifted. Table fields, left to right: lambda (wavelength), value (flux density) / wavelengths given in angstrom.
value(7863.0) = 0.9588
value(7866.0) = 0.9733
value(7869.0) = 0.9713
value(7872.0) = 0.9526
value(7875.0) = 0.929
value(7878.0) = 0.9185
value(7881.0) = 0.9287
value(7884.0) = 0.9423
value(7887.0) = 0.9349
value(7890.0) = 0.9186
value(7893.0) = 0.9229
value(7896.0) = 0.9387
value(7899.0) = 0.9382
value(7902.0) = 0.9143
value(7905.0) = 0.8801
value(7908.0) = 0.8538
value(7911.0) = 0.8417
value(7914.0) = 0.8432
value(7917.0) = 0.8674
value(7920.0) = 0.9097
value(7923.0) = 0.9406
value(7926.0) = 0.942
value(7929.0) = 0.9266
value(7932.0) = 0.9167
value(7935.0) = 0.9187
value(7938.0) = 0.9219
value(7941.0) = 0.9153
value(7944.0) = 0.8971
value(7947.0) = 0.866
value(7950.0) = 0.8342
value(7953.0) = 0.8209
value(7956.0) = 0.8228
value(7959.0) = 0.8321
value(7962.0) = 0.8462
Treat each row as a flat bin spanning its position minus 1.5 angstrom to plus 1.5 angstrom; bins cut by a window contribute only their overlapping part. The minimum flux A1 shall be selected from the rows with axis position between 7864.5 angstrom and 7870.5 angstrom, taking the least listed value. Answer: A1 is 0.9713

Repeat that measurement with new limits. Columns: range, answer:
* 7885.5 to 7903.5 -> 0.9143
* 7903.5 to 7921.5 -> 0.8417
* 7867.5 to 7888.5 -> 0.9185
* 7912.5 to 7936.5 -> 0.8432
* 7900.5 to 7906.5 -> 0.8801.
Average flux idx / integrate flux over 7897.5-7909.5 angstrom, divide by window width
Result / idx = 0.897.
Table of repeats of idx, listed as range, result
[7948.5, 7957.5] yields 0.826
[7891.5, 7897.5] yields 0.931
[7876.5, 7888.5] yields 0.931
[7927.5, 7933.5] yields 0.922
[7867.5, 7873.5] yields 0.962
